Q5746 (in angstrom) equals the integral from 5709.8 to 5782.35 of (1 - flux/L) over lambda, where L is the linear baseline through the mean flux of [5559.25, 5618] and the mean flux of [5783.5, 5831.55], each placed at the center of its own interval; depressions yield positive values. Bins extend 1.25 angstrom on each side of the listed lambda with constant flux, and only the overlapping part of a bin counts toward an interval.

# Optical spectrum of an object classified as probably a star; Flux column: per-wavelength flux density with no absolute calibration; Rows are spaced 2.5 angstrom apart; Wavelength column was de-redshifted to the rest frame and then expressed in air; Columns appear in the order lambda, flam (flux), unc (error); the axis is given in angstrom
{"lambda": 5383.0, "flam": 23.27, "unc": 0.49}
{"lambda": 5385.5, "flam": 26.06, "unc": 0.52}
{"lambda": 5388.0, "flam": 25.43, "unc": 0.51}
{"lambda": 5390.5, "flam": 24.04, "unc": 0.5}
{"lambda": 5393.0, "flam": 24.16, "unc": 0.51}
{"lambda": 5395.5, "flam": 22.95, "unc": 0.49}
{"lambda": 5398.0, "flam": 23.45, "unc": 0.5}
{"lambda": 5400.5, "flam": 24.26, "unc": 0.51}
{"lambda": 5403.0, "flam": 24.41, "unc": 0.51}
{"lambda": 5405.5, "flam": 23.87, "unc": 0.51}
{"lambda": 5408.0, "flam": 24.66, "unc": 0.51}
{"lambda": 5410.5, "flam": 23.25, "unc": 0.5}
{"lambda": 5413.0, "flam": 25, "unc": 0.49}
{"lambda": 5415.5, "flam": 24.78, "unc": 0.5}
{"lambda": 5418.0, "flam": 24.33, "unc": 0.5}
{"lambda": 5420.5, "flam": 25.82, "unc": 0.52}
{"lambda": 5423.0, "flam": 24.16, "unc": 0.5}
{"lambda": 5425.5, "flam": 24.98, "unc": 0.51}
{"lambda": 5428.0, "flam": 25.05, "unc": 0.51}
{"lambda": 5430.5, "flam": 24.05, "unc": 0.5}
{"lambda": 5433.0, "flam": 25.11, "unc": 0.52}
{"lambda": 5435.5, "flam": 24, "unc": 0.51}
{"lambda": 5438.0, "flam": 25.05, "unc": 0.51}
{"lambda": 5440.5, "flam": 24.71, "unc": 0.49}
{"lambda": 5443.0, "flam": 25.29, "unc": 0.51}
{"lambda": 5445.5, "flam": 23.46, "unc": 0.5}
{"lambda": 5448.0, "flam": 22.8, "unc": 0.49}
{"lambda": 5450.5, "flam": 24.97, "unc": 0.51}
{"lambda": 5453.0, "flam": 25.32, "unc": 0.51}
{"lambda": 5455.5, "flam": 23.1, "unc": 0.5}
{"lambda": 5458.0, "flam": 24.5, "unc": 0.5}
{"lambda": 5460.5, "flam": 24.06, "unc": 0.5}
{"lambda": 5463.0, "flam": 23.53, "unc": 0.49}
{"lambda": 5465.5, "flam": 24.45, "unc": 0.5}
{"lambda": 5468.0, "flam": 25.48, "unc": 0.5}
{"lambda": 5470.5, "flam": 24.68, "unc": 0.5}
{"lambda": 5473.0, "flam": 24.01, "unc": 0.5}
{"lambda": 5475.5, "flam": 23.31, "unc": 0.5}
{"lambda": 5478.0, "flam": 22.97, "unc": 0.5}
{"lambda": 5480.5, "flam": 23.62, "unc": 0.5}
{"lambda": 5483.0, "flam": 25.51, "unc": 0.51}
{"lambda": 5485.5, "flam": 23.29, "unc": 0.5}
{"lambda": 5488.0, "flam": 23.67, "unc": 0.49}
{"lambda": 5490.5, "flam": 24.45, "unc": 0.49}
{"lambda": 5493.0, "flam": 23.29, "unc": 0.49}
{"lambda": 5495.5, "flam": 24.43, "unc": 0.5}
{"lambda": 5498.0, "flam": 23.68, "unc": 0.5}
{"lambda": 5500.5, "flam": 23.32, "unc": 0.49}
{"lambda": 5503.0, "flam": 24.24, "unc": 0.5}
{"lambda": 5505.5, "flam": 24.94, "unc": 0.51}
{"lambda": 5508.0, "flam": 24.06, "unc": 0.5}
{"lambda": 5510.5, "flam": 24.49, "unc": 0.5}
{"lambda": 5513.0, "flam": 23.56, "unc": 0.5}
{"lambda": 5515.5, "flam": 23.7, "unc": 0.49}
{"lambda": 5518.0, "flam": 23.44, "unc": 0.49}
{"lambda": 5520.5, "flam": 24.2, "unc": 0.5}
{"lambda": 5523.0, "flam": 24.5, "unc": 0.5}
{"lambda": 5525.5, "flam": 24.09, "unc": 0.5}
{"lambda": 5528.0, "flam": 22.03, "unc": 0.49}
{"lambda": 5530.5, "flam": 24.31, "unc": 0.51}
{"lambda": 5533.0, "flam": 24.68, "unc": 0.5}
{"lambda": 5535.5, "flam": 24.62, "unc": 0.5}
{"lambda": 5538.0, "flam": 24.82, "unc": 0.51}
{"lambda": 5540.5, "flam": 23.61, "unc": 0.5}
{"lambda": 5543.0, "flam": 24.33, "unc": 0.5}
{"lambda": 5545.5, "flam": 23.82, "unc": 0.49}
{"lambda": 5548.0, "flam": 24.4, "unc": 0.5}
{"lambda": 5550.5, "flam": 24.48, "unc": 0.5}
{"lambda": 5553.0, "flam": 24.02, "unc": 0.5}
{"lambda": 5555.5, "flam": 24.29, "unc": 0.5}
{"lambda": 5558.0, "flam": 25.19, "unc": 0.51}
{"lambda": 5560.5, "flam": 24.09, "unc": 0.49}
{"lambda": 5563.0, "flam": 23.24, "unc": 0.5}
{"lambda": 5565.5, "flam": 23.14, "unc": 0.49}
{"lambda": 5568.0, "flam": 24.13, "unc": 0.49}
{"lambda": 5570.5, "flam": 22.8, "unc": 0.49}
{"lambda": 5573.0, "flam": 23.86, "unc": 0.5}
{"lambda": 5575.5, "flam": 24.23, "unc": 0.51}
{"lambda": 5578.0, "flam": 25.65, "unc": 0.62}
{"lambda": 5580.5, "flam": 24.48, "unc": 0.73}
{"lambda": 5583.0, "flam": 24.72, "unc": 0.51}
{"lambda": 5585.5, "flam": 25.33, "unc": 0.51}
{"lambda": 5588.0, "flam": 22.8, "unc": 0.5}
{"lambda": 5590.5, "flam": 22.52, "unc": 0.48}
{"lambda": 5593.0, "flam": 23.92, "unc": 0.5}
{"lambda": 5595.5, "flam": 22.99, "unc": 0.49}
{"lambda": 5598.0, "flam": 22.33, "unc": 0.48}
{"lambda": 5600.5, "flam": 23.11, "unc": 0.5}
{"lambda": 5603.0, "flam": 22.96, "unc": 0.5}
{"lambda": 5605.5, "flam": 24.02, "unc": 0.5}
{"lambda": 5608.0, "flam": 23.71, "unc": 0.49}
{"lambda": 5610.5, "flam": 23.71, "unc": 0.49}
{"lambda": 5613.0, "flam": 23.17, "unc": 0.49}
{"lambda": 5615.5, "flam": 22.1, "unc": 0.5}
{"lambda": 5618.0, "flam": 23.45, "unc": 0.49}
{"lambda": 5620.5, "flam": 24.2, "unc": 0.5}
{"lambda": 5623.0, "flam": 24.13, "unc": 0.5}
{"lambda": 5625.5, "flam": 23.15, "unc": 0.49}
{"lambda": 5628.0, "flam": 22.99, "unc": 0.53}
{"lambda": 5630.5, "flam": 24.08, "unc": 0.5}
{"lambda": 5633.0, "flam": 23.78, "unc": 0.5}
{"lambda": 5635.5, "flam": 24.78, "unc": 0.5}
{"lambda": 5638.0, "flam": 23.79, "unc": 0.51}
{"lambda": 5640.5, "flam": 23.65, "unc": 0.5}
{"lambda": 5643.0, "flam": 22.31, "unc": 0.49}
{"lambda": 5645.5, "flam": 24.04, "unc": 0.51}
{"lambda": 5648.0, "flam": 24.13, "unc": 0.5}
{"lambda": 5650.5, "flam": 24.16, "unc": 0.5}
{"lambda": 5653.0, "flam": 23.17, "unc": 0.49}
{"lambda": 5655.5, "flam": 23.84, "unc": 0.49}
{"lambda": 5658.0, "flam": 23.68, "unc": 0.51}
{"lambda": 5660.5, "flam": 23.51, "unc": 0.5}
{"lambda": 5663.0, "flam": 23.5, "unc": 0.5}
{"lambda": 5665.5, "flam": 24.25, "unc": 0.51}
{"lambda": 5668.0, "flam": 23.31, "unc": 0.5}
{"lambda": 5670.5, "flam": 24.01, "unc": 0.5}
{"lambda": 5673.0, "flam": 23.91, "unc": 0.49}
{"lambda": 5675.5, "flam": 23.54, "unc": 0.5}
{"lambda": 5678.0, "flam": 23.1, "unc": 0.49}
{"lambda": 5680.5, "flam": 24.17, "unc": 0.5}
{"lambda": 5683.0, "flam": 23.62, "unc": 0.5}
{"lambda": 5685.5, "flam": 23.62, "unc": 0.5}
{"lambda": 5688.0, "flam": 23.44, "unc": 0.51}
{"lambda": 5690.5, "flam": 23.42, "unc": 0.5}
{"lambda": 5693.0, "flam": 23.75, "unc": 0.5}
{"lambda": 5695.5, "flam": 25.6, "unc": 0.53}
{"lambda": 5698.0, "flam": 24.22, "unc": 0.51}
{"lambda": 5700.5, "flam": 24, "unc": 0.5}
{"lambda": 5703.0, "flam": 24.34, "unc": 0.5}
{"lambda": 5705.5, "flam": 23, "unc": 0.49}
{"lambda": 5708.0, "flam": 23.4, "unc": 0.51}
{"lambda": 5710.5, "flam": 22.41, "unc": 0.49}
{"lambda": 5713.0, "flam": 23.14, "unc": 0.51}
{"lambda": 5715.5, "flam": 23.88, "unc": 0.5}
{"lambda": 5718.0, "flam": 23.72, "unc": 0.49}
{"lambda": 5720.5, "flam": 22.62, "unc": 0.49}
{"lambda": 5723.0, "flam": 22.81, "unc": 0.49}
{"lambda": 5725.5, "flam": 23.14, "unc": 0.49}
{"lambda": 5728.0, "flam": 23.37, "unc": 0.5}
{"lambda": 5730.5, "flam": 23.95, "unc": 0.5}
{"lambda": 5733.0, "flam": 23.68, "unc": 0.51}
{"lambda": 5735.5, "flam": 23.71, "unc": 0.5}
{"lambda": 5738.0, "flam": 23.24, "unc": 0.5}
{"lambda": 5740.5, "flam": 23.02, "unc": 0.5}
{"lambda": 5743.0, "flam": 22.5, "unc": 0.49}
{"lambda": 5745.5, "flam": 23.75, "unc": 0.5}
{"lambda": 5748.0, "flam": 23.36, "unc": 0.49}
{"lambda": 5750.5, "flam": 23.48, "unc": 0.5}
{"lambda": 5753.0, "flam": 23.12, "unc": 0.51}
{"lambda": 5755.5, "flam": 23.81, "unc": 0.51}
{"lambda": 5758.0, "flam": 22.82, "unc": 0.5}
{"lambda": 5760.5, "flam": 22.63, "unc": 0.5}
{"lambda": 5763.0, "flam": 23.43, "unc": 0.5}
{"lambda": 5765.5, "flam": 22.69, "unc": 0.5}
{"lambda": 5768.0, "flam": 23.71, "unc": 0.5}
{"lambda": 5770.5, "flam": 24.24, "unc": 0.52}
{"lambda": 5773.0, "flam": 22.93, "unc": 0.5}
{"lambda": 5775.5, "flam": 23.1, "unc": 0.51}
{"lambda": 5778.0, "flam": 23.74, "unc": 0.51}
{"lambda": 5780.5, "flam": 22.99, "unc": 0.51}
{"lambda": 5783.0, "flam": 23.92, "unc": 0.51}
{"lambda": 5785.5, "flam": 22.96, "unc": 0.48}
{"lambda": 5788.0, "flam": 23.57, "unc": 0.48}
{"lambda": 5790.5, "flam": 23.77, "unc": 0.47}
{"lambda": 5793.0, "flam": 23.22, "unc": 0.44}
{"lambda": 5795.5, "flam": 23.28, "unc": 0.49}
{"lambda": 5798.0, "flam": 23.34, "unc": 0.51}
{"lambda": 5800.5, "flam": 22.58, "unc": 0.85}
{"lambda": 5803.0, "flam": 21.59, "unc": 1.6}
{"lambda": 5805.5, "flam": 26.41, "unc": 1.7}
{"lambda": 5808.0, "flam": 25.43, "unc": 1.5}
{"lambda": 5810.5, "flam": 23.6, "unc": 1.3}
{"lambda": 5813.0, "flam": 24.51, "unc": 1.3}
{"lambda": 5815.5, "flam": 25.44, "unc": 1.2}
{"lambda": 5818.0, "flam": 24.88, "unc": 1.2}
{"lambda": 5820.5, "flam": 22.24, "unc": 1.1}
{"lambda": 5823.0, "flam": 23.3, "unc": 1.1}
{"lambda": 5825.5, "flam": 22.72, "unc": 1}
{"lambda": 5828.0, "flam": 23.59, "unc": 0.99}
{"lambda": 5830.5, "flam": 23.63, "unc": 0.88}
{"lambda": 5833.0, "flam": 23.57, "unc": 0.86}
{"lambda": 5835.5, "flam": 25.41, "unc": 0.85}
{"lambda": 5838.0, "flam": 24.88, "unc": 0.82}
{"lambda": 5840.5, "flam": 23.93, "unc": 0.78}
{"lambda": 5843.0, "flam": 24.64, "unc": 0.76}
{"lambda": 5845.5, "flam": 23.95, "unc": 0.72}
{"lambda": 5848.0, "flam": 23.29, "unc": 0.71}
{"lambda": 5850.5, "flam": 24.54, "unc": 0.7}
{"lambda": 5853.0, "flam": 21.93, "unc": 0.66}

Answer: 1.16 angstrom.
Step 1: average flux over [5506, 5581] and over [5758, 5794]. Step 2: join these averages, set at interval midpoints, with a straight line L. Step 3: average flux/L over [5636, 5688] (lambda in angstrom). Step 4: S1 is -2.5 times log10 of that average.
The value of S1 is 0.001 mag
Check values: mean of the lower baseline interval 24.1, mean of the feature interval 23.7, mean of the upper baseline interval 23.3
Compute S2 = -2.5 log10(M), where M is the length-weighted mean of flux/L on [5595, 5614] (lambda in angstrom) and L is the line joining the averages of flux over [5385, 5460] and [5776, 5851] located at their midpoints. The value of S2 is 0.04 mag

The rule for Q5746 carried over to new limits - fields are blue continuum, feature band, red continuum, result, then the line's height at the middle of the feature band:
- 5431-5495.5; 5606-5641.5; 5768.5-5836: 0.5 angstrom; 23.9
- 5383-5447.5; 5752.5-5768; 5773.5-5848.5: 0.5 angstrom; 23.9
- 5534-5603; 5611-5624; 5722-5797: 0.2 angstrom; 23.8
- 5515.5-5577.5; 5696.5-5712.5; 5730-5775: -0.1 angstrom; 23.5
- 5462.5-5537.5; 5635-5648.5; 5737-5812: 0.0 angstrom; 23.7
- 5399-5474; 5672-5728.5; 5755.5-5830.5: 0.5 angstrom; 23.8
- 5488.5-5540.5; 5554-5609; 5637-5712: 0.2 angstrom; 23.9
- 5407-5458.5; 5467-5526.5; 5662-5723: 0.6 angstrom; 24.3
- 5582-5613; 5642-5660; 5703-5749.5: -0.2 angstrom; 23.4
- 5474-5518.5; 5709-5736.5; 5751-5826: 0.4 angstrom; 23.6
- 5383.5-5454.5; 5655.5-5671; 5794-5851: 0.3 angstrom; 24.1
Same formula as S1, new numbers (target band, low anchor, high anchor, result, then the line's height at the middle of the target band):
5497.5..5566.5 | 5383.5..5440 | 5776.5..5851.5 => 0.01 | 24.3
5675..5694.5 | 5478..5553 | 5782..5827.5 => 0.01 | 23.8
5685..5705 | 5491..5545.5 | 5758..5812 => -0.02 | 23.7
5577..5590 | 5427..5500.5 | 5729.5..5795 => -0.03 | 23.9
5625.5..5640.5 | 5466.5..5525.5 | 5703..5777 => -0.01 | 23.6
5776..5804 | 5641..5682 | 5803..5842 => 0.04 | 24.1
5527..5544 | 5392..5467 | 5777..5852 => 0.00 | 24.2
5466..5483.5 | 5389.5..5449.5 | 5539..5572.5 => 0.00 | 24.2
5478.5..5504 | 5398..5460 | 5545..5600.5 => 0.01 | 24.2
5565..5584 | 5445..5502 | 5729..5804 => -0.02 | 23.8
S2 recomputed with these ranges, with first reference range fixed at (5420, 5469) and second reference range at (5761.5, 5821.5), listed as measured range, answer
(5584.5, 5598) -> 0.03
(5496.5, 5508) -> 0.01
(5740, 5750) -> 0.03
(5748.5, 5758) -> 0.02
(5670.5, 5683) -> 0.01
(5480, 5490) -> 0.01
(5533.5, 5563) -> 0.00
